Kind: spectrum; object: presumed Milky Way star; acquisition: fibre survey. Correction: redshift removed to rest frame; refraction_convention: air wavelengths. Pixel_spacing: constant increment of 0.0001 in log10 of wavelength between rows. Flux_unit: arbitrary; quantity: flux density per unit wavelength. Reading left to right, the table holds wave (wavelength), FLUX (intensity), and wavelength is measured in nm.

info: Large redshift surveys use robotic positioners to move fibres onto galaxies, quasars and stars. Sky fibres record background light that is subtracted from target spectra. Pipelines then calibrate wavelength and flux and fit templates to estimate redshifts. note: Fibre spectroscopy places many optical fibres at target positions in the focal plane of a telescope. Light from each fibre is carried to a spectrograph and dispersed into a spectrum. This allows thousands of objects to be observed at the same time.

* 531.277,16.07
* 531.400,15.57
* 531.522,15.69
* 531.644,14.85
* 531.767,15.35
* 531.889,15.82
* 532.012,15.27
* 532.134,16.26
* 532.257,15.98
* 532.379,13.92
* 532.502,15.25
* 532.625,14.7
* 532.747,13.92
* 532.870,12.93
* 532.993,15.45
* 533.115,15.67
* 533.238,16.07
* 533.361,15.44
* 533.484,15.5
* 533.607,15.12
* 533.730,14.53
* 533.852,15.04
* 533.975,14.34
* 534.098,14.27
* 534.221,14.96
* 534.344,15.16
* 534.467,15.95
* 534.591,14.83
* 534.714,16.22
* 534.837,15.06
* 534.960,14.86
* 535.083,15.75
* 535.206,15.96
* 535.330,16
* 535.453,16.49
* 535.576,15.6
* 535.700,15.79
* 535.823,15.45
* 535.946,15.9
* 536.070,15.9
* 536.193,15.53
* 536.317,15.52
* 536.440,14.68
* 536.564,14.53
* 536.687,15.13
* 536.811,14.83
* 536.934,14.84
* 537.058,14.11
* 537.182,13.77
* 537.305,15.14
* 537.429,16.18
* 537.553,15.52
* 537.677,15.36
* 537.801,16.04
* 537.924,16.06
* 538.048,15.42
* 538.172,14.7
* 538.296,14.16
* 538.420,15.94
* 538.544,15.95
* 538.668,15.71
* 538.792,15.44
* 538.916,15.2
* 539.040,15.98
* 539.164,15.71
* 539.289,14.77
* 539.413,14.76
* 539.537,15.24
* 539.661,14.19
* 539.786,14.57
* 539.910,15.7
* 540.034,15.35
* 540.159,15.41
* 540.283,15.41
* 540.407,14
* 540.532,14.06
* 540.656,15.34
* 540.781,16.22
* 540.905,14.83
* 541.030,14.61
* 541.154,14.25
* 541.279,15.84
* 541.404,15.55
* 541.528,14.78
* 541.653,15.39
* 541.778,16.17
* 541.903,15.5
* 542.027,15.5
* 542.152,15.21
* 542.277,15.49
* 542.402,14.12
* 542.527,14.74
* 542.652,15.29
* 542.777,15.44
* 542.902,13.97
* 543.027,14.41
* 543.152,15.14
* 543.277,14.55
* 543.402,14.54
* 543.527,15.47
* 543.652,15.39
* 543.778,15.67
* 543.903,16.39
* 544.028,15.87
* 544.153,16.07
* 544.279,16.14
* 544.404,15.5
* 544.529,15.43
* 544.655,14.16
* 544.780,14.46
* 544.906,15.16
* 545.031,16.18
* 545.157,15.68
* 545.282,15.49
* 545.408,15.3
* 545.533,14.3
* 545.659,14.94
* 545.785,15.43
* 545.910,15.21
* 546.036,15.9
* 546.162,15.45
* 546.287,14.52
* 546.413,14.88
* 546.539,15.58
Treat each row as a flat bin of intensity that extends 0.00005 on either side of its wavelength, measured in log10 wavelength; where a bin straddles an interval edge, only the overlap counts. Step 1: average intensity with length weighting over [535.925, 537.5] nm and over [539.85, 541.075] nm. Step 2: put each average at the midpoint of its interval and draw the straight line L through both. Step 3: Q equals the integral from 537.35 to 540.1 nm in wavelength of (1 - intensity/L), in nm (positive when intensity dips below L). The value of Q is -0.051 nm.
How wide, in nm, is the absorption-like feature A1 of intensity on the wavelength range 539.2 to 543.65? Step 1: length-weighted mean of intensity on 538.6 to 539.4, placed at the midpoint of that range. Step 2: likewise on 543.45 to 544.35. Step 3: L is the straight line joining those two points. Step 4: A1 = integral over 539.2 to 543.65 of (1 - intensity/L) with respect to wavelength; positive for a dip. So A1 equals 0.17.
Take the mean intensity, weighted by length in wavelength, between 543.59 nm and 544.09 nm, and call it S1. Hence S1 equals 15.8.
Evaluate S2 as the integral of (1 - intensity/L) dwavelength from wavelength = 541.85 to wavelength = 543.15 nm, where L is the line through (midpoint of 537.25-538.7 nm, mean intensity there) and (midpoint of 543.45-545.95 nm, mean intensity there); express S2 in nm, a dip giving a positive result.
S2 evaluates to 0.040 nm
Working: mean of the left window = 15.5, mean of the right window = 15.4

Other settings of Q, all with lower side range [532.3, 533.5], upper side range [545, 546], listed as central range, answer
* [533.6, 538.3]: -0.09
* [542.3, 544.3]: 0.01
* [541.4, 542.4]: -0.01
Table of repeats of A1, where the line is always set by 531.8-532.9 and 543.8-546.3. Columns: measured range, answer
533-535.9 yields -0.07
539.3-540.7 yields 0.03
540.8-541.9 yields 0.00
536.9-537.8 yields 0.00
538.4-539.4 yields -0.02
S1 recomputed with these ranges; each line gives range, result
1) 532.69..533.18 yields 14.5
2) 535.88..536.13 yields 15.9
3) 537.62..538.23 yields 15.5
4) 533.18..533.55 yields 15.6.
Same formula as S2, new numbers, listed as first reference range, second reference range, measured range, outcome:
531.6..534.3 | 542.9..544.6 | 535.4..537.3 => -0.01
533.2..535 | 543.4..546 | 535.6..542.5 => 0.02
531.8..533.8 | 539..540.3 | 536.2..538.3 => 0.01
